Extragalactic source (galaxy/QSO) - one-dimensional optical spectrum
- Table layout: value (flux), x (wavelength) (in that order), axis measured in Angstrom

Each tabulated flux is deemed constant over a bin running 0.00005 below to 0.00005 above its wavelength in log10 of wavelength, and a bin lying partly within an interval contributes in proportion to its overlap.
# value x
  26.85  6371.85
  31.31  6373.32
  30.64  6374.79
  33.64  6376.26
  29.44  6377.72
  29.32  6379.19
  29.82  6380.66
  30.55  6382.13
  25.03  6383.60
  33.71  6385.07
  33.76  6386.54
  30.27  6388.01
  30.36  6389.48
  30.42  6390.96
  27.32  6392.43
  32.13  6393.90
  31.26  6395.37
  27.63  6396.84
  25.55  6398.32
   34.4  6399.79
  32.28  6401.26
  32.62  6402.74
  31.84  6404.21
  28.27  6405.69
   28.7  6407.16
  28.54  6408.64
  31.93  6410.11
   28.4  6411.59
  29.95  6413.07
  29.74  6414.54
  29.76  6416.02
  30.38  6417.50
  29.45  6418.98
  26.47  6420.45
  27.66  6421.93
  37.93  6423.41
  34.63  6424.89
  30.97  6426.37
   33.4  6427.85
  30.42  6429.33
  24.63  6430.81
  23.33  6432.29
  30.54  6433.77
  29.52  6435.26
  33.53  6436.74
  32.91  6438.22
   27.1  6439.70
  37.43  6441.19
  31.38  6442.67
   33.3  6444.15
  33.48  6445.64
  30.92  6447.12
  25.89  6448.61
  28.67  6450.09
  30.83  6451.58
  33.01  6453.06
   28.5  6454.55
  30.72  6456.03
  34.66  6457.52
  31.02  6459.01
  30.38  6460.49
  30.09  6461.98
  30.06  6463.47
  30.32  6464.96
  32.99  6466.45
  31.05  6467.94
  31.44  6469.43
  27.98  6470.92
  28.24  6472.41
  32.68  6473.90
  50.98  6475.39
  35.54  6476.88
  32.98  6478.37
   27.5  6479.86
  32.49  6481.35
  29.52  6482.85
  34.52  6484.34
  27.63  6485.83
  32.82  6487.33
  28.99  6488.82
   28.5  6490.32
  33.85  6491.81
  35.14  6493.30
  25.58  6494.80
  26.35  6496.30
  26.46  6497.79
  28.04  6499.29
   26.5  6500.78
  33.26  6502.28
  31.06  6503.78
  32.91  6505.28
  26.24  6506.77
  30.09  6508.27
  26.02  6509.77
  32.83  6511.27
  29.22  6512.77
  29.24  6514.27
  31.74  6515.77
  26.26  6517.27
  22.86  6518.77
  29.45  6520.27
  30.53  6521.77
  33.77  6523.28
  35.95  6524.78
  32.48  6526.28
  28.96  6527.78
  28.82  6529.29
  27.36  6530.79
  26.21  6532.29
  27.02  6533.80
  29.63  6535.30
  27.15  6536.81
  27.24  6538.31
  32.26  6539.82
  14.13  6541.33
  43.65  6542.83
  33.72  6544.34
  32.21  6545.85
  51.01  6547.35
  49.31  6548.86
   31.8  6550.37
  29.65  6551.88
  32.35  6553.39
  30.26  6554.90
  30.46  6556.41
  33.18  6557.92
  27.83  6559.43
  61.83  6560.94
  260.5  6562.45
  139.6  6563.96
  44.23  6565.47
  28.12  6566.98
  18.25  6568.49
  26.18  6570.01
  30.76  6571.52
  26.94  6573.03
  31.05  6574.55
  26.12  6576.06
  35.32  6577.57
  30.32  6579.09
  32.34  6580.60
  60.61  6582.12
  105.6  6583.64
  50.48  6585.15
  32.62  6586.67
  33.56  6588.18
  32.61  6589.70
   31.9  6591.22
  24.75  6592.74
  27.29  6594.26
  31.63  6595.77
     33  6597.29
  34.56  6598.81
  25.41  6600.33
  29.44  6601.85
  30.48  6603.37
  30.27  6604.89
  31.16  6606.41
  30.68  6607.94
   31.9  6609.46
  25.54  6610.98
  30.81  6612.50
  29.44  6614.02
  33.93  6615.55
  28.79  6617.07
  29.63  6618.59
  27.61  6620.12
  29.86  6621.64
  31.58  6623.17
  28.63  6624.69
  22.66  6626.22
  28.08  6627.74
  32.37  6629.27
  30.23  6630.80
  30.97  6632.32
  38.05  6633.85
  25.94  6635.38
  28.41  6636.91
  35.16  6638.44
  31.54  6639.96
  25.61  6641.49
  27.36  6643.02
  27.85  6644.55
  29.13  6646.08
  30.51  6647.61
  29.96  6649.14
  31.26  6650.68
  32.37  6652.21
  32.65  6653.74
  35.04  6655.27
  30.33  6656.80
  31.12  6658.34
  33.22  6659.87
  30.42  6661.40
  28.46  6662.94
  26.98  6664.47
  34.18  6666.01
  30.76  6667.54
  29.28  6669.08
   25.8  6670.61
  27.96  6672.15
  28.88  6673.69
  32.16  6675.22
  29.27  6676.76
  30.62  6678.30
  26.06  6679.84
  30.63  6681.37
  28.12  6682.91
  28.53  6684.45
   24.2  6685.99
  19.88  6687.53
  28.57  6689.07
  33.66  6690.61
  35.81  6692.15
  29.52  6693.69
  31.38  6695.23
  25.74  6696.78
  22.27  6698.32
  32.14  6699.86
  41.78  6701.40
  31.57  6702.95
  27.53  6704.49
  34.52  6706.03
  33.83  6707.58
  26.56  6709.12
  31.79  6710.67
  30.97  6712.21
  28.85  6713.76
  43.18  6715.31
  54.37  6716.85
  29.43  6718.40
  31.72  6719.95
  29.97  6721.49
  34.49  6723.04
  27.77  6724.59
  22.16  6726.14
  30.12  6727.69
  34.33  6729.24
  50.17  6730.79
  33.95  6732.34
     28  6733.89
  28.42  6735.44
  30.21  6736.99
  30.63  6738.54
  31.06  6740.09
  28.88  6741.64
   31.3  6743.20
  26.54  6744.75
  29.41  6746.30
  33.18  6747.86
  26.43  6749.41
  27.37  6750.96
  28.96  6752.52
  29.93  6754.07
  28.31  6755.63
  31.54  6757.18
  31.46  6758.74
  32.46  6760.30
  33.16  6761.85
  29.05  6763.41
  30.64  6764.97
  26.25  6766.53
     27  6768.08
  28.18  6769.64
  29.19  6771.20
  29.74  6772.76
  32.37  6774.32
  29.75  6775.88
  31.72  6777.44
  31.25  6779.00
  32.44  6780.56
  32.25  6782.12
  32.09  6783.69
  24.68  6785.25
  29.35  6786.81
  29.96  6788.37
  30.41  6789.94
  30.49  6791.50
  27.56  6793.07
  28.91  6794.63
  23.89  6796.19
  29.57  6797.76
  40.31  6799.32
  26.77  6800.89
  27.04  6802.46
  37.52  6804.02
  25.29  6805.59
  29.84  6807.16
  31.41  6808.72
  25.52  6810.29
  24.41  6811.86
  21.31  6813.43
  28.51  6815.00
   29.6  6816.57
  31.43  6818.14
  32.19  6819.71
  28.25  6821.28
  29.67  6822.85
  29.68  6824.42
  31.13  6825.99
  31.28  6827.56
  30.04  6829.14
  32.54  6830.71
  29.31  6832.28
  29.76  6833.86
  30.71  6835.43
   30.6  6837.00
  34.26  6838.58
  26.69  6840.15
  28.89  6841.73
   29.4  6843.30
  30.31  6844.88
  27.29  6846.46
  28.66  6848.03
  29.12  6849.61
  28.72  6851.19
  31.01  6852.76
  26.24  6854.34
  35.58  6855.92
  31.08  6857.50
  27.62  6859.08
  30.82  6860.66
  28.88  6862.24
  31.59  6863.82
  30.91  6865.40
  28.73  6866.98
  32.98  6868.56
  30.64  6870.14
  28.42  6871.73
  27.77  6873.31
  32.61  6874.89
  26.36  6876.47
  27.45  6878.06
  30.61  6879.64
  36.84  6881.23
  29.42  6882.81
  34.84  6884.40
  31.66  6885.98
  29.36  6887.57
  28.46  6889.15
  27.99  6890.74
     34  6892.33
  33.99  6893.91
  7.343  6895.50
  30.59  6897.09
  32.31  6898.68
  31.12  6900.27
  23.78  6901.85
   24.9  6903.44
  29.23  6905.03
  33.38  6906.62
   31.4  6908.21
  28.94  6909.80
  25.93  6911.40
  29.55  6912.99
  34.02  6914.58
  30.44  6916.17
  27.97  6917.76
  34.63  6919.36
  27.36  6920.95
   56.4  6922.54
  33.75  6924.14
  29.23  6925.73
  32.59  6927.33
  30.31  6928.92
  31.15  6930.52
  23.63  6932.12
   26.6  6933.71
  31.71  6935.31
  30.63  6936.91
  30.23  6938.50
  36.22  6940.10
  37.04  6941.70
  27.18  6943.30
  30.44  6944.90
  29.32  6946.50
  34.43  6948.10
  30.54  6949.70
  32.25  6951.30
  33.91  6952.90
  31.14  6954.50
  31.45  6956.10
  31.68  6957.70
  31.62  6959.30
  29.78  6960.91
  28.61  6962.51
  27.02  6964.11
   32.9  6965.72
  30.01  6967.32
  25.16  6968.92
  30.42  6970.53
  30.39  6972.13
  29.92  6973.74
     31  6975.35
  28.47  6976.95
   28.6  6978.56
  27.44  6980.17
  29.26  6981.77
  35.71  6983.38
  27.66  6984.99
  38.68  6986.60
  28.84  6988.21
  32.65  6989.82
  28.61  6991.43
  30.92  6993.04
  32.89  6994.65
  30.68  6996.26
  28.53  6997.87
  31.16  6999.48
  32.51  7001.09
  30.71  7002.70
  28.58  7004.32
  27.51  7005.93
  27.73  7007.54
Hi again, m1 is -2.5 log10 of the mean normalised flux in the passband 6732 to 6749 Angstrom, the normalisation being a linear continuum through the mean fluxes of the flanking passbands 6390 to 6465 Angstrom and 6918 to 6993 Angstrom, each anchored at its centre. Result 0.033 mag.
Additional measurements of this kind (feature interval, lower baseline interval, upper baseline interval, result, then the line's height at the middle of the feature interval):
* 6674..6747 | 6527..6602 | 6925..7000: 0.19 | 37.1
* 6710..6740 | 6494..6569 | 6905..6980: 0.05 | 34.7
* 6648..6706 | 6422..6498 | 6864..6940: 0.03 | 30.8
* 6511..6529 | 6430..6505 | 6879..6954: 0.03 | 30.9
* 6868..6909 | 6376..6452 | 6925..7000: 0.04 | 30.6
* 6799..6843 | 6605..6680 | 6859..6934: 0.02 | 30.2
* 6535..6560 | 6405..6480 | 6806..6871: -0.07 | 30.7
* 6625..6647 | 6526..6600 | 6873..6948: 0.30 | 38.9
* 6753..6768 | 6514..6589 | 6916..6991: 0.19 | 35.9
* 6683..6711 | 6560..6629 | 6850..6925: 0.24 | 37.2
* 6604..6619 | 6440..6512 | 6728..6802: 0.02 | 30.7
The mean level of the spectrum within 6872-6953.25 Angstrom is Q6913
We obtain 30.6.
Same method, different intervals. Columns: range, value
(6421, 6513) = 30.9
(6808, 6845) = 29.4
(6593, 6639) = 30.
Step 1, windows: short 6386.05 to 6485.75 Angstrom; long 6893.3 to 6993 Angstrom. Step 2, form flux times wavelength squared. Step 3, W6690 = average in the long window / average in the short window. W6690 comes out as 1.15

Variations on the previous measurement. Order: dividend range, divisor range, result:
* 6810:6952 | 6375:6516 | 1.12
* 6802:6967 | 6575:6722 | 1.02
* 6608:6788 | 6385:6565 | 0.96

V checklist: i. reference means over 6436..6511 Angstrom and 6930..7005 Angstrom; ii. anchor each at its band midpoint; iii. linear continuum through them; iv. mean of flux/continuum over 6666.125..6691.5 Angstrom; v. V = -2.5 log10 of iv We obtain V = 0.08 mag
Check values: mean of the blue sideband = 31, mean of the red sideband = 30.6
